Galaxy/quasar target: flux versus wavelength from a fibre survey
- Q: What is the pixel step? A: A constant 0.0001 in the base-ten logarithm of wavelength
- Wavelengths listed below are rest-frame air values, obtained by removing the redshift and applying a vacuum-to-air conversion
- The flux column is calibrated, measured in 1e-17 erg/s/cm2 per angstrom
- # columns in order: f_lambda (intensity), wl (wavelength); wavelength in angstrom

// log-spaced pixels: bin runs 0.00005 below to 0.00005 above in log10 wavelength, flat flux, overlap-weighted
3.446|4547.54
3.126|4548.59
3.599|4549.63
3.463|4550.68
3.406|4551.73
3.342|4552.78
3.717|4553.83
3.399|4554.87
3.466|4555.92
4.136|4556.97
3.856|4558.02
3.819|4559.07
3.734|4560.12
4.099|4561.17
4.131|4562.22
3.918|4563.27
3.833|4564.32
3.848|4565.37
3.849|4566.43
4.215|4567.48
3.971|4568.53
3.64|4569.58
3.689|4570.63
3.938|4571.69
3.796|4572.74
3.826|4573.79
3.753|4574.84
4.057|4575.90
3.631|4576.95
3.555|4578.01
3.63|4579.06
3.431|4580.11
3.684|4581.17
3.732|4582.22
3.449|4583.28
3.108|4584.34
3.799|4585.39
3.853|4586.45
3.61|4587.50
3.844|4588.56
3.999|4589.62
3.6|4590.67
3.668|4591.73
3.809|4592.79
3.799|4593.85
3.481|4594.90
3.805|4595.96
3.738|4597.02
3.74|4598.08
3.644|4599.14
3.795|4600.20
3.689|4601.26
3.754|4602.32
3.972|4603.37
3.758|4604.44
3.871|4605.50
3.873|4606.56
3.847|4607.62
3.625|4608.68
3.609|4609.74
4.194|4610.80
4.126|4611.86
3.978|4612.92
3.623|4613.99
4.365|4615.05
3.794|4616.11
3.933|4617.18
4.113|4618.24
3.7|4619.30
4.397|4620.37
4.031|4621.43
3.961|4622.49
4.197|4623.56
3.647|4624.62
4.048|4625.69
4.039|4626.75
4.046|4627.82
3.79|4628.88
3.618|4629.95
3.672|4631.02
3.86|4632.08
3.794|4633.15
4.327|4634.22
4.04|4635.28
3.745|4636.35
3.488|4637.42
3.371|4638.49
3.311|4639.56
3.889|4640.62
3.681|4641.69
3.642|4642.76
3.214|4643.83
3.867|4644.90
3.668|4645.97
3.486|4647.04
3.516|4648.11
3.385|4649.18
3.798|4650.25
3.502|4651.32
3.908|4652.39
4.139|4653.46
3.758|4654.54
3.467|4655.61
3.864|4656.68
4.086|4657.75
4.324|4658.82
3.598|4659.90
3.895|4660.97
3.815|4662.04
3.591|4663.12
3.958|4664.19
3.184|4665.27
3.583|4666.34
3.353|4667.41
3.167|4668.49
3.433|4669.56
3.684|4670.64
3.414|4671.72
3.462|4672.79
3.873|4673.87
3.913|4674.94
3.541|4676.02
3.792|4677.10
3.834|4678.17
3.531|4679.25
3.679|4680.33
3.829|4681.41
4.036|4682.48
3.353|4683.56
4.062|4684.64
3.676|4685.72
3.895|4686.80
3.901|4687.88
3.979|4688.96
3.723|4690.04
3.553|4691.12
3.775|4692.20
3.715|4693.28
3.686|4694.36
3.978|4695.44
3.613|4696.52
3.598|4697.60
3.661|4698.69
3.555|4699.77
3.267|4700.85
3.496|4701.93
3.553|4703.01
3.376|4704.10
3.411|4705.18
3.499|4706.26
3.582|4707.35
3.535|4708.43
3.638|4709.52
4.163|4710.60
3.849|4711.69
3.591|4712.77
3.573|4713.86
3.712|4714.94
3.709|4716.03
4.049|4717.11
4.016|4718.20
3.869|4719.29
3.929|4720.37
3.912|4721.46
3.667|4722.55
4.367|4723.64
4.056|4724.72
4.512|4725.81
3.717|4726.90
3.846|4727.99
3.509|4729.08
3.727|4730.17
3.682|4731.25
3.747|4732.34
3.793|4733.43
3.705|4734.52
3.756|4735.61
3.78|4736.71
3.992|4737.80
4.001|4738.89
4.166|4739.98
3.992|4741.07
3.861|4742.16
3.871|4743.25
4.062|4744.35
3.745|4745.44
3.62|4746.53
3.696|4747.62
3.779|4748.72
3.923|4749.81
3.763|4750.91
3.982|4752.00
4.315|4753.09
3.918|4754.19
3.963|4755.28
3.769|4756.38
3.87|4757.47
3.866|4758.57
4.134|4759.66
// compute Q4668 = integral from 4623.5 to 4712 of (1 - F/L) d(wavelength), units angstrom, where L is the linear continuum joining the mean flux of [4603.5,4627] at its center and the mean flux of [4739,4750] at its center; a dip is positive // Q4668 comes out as 4.84 angstrom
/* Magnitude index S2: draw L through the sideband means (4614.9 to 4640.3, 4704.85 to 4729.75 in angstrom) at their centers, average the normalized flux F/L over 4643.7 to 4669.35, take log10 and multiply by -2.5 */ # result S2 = 0.053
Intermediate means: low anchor 3.88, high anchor 3.82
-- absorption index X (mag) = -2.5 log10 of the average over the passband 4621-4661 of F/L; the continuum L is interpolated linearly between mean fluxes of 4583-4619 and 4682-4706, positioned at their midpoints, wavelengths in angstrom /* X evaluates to -0.01 mag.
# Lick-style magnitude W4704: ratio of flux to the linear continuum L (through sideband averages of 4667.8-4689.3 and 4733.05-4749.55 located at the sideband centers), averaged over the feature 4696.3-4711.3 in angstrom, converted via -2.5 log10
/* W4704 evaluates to 0.057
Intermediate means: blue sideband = 3.7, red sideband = 3.86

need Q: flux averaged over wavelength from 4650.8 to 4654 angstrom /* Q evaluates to 3.85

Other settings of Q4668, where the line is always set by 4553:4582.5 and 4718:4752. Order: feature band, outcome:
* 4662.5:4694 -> 1.43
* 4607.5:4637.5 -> -0.82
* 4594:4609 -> 0.20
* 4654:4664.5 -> 0.01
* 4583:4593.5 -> 0.34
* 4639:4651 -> 0.77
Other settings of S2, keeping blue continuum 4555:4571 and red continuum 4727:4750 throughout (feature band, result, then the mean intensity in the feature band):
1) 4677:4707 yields 0.04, 3.68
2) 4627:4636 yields -0.01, 3.89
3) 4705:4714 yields 0.05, 3.66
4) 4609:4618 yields -0.03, 3.95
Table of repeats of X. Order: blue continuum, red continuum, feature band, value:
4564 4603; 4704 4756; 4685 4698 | 0.01 mag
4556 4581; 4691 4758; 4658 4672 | 0.05 mag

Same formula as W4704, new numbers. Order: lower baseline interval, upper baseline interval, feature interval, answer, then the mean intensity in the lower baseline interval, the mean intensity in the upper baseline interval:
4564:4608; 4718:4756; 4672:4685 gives 0.03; 3.75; 3.89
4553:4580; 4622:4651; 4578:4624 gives -0.01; 3.81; 3.74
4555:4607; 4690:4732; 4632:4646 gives 0.02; 3.77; 3.74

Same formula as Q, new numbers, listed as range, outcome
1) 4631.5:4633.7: 3.83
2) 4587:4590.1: 3.81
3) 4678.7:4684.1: 3.68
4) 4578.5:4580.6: 3.55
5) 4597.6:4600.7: 3.72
